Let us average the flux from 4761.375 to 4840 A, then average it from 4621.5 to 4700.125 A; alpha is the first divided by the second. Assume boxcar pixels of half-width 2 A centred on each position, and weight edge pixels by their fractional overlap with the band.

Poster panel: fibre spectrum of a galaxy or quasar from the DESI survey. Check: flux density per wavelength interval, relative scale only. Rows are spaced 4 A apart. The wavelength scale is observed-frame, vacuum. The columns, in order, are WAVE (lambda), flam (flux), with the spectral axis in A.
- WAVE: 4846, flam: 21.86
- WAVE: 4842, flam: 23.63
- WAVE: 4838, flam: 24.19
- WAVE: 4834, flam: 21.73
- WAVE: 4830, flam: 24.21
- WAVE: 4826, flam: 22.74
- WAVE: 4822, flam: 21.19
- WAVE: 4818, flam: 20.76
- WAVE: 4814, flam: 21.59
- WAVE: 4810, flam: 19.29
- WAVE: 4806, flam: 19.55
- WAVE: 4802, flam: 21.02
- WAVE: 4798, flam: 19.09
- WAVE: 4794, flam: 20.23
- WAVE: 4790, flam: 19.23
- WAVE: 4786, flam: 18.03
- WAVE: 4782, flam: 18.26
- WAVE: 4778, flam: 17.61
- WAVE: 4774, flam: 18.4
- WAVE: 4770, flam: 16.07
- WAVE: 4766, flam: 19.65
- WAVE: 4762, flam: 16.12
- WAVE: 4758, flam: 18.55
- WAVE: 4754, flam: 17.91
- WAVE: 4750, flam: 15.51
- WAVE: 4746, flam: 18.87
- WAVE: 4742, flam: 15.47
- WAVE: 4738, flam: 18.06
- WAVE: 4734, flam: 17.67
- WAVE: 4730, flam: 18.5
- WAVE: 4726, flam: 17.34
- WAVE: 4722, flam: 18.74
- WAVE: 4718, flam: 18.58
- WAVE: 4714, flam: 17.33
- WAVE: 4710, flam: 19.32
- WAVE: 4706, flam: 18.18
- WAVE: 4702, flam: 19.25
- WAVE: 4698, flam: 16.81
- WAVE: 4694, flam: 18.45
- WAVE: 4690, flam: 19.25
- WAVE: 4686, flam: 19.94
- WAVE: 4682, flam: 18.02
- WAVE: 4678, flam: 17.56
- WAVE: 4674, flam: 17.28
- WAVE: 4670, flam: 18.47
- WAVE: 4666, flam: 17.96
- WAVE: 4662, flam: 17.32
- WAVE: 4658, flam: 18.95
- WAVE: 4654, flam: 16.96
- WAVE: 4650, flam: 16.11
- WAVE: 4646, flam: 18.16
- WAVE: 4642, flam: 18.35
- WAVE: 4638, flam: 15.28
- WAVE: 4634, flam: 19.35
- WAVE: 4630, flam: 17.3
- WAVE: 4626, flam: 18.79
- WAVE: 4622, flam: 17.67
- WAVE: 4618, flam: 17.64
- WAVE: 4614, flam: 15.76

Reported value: 1.12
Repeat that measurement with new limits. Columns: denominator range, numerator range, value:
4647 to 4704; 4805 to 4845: 1.22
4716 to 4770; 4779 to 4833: 1.15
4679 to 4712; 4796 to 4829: 1.12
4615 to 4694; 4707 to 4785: 0.99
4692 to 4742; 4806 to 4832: 1.19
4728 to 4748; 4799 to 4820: 1.15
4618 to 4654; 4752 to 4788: 1.01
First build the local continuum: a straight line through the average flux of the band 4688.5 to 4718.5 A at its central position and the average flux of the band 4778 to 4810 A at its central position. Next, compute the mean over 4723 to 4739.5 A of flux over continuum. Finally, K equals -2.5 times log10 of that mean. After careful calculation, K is 0.04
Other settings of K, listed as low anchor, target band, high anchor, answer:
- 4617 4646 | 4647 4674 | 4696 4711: 0.02 mag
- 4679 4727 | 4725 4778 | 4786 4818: 0.10 mag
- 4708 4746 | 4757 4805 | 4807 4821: 0.06 mag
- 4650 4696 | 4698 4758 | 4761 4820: 0.04 mag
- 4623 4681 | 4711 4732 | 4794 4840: 0.06 mag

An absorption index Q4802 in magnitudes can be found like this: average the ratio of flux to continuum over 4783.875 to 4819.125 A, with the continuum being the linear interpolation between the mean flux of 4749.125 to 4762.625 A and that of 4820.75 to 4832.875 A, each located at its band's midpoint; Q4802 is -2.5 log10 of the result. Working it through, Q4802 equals 0.05 mag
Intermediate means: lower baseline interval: 17.2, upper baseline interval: 22.7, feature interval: 19.8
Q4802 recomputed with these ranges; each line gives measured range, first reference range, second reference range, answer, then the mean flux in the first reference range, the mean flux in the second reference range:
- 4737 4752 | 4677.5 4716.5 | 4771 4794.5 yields 0.09 mag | 18.4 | 18.4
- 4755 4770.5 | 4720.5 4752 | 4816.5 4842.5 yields 0.07 mag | 17.5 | 22.6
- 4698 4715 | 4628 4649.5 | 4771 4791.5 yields -0.03 mag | 17.6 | 18.2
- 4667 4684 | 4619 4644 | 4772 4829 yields 0.03 mag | 17.8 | 19.9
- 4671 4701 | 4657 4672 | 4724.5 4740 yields -0.01 mag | 18.1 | 17.9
